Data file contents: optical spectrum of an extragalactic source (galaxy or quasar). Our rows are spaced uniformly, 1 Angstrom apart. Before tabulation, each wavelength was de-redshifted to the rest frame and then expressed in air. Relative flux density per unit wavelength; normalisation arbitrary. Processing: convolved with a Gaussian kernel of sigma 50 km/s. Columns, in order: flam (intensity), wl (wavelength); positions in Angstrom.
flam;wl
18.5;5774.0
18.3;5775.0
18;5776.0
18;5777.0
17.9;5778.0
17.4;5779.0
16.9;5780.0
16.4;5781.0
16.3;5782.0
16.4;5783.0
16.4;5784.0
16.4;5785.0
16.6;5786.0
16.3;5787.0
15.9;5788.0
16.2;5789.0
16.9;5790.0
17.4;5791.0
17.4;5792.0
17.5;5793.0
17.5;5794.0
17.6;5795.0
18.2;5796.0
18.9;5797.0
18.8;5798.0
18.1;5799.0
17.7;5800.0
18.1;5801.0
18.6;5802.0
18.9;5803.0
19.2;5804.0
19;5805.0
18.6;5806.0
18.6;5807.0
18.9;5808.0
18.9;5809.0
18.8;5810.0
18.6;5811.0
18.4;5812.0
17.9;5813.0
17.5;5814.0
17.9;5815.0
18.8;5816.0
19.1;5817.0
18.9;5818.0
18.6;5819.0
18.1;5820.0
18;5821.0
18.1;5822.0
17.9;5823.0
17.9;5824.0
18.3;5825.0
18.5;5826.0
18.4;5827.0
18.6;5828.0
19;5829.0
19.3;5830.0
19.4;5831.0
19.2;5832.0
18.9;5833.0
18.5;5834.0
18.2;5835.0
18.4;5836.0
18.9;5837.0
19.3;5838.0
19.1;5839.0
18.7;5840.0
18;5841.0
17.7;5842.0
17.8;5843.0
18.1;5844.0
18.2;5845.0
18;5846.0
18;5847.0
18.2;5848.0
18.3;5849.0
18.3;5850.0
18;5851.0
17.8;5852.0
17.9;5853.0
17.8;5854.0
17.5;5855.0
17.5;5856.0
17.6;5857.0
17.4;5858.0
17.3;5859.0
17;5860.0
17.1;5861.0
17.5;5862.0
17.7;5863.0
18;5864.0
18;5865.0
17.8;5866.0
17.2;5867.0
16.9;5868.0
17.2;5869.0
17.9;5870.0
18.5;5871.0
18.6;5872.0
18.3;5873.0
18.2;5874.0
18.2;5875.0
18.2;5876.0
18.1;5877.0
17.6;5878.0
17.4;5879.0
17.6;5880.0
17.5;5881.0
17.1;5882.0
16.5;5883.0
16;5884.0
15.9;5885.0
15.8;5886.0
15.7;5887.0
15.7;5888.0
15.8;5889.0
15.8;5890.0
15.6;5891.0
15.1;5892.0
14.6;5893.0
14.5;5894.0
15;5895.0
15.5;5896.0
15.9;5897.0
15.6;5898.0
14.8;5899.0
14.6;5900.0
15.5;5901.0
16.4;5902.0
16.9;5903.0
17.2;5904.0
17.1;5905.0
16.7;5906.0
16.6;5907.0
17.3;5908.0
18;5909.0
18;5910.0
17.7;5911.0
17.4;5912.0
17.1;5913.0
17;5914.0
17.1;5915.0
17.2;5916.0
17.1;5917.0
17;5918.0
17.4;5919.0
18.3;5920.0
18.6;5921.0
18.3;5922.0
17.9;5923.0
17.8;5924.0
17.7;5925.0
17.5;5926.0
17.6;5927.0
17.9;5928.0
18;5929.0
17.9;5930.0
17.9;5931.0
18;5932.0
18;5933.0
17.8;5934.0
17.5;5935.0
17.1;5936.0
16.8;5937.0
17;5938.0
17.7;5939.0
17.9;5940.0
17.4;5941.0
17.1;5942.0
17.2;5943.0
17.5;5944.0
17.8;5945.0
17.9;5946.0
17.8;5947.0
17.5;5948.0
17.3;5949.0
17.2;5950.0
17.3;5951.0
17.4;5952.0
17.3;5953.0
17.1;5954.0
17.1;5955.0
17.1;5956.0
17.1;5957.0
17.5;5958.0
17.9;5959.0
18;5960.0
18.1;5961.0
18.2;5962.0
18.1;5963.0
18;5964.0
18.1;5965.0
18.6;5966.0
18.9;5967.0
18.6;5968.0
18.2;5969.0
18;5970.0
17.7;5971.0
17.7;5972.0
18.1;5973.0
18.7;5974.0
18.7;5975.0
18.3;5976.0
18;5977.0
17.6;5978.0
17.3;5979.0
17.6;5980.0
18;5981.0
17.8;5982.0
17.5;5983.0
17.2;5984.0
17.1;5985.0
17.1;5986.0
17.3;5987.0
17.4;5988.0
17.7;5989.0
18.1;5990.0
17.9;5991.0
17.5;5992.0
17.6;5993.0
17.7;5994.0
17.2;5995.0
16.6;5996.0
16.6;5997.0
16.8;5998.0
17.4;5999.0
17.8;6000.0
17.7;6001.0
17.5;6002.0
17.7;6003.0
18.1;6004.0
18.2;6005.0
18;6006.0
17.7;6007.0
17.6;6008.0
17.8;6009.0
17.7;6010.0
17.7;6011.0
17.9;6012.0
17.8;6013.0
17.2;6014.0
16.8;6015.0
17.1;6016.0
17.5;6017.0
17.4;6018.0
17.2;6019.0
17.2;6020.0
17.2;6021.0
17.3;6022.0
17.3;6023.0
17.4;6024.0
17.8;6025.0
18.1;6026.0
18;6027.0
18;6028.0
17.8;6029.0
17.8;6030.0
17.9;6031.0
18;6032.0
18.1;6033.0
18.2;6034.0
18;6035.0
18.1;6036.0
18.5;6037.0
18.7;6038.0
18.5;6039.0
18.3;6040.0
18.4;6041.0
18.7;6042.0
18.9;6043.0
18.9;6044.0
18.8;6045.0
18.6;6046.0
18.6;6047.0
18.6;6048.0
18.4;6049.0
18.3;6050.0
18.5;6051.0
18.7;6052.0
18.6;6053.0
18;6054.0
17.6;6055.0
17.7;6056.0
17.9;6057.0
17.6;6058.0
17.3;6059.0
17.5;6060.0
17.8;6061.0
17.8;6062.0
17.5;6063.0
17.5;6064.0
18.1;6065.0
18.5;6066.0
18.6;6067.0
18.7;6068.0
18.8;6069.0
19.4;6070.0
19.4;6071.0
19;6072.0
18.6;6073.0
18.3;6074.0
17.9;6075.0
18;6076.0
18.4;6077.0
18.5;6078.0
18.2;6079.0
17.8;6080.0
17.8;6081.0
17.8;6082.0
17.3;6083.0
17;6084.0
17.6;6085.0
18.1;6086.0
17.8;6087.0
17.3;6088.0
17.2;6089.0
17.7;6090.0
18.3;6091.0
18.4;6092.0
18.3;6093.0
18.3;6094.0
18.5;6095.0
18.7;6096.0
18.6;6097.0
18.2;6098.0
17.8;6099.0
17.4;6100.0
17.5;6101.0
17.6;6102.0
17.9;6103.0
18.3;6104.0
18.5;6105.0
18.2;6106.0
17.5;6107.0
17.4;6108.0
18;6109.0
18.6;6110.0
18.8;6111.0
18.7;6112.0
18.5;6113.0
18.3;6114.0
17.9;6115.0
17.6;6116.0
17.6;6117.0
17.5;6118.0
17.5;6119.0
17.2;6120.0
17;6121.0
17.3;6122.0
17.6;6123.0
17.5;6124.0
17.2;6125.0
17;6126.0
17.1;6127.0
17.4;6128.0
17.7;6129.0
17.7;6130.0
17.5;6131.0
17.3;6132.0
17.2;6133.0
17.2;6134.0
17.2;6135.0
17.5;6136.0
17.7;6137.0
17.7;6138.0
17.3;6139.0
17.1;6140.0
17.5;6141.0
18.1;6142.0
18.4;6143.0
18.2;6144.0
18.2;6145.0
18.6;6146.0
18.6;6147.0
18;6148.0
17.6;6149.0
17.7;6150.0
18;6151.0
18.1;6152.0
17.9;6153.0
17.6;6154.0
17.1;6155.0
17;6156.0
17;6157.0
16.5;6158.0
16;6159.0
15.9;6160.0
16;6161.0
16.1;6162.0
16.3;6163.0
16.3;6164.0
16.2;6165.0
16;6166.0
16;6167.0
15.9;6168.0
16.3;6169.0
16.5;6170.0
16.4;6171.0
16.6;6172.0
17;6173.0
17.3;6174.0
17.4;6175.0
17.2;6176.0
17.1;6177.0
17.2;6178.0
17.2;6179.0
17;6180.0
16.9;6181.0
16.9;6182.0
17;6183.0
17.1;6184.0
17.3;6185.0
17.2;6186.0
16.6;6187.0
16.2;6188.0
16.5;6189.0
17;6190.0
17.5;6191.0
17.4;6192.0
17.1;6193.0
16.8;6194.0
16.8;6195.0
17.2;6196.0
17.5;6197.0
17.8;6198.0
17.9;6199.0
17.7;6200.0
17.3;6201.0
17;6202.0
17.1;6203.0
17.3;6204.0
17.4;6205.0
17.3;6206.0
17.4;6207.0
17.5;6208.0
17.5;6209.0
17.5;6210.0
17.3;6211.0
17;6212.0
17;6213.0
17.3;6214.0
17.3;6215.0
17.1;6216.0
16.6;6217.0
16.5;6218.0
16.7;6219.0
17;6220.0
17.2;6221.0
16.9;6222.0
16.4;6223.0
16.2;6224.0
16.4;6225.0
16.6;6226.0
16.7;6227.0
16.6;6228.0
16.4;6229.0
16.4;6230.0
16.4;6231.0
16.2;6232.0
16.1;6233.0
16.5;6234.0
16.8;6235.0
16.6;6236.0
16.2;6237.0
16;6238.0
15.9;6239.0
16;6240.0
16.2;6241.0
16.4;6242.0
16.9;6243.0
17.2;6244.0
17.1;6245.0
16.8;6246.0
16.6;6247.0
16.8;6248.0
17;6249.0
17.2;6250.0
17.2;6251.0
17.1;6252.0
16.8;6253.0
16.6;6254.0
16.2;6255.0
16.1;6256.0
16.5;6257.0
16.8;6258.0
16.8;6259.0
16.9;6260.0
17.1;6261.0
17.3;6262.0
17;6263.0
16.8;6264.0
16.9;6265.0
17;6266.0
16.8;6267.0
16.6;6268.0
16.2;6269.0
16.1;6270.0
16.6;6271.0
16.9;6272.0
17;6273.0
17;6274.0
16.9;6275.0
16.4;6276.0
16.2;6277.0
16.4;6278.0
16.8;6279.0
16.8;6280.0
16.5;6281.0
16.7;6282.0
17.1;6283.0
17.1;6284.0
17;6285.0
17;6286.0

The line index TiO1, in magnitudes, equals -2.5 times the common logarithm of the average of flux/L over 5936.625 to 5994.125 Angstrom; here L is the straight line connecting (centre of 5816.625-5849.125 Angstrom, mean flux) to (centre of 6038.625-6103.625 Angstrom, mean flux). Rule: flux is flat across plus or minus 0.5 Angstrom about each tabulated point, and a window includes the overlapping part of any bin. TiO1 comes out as 0.036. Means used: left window 18.5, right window 18.2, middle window 17.7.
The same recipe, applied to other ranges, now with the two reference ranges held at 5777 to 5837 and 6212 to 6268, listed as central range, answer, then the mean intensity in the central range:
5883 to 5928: 0.07 mag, 16.6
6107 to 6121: -0.05 mag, 17.9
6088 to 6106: -0.06 mag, 18.1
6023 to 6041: -0.04 mag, 18.1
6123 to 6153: -0.04 mag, 17.7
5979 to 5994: 0.00 mag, 17.6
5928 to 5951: 0.00 mag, 17.6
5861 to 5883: 0.01 mag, 17.7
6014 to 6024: 0.01 mag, 17.2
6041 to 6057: -0.07 mag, 18.4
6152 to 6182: 0.01 mag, 16.7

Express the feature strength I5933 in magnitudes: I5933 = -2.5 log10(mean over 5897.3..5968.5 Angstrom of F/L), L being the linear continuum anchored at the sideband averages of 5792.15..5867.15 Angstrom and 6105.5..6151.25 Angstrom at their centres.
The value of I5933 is 0.04 mag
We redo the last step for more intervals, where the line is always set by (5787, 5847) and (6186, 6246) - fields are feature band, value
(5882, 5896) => 0.16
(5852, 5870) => 0.04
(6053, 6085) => -0.04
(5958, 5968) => -0.03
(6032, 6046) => -0.06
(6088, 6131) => -0.04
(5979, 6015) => 0.01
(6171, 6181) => 0.00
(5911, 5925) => 0.02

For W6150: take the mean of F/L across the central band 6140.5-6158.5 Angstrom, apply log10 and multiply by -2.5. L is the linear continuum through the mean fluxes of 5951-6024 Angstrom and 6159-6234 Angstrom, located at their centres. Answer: -0.047 mag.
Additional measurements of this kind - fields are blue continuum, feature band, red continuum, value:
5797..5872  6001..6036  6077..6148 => 0.02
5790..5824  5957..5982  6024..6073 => 0.01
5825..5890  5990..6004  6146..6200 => 0.00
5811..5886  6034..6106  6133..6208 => -0.05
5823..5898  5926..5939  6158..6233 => -0.01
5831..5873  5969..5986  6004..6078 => 0.01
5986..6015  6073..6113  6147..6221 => -0.04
